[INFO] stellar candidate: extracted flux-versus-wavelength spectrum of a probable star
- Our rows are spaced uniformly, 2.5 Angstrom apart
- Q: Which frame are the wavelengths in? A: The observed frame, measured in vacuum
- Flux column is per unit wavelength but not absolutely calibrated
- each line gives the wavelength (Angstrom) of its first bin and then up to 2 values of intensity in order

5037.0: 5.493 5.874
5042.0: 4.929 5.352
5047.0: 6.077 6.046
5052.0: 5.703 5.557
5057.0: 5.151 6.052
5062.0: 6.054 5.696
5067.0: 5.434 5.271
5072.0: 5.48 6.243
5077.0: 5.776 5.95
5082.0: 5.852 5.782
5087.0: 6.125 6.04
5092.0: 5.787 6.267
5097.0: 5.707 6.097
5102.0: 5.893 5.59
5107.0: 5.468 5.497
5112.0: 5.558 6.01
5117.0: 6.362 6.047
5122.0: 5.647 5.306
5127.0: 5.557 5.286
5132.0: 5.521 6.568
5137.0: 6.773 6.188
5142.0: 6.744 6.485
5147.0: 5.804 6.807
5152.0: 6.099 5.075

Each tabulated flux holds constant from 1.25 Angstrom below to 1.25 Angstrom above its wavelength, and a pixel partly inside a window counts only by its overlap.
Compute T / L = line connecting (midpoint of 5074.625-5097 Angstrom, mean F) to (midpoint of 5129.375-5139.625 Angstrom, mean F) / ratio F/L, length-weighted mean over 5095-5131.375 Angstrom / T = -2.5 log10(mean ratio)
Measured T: 0.06 mag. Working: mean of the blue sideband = 5.95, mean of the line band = 5.72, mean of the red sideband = 6.14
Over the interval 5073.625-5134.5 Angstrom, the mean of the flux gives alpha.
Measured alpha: 5.82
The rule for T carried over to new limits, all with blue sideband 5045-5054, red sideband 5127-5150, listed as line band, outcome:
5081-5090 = 0.01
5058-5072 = 0.05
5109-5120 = 0.03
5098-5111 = 0.07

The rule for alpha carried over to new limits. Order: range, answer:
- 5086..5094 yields 6.01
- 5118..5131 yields 5.58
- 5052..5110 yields 5.77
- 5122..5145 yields 6.01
